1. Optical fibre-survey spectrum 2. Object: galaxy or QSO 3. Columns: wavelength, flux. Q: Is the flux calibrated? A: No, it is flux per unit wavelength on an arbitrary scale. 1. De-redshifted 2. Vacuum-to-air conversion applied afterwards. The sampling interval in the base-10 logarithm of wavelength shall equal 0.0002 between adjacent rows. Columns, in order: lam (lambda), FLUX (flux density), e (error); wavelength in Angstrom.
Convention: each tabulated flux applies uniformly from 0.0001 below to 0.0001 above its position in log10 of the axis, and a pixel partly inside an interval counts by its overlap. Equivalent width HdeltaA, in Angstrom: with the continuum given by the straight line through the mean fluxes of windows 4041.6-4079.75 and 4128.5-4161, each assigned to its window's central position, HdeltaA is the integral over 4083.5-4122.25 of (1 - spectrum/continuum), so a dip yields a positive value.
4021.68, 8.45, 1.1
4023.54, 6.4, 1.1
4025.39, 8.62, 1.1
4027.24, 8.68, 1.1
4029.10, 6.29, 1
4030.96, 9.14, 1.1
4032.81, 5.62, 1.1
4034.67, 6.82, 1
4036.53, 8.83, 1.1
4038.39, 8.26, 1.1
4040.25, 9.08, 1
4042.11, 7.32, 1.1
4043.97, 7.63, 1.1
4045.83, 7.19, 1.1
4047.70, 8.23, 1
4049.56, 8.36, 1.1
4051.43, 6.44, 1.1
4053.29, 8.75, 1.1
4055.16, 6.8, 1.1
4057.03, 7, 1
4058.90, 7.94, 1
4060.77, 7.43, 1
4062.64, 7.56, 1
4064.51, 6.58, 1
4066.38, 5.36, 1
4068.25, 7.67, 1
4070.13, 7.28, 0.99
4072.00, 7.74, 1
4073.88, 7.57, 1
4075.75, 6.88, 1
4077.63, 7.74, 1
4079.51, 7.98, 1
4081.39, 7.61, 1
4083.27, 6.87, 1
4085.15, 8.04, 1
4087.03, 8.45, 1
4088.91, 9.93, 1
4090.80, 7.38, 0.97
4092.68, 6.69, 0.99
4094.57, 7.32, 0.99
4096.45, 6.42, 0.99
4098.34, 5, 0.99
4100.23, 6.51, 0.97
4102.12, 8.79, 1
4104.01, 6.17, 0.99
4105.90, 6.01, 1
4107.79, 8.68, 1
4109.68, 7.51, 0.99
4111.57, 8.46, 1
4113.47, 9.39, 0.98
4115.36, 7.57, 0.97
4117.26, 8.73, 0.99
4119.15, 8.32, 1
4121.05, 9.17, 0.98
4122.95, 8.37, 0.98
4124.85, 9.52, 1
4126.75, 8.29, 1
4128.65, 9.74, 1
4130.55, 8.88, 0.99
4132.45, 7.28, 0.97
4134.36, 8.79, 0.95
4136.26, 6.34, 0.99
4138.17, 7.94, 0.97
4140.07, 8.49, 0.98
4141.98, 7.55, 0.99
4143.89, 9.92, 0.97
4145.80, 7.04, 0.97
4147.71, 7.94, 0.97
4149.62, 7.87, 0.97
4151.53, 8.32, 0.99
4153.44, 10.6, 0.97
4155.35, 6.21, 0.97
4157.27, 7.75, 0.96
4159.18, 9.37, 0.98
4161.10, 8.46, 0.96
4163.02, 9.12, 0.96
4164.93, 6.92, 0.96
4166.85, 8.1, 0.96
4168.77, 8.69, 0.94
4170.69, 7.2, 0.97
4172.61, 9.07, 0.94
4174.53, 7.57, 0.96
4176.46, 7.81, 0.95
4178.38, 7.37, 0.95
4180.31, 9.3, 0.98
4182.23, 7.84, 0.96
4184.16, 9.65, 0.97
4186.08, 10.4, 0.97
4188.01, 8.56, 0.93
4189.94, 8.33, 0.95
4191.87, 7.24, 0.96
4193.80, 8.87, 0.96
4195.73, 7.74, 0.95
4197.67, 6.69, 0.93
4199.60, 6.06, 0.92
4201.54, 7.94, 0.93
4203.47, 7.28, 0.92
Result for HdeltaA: 0.4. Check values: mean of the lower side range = 7.39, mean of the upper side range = 8.21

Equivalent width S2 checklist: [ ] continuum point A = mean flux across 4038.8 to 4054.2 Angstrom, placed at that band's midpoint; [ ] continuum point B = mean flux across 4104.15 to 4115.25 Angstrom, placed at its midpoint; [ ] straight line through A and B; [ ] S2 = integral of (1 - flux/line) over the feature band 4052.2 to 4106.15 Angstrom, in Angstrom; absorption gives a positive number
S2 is 3.86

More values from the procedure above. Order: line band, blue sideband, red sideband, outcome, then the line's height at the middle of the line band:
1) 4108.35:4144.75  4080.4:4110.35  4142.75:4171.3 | -3.0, 7.79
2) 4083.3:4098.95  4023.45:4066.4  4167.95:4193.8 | 0.9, 7.86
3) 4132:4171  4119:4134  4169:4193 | 2.0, 8.56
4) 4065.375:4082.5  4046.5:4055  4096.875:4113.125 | 0.5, 7.55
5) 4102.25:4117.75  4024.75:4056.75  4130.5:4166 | 0.3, 7.99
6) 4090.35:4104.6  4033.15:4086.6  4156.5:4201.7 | 1.7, 7.73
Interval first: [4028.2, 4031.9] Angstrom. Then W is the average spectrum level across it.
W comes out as 7.72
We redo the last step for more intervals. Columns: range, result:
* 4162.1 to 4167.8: 8.05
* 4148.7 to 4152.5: 8.12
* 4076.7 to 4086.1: 7.65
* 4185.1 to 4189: 9.48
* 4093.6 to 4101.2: 6.32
